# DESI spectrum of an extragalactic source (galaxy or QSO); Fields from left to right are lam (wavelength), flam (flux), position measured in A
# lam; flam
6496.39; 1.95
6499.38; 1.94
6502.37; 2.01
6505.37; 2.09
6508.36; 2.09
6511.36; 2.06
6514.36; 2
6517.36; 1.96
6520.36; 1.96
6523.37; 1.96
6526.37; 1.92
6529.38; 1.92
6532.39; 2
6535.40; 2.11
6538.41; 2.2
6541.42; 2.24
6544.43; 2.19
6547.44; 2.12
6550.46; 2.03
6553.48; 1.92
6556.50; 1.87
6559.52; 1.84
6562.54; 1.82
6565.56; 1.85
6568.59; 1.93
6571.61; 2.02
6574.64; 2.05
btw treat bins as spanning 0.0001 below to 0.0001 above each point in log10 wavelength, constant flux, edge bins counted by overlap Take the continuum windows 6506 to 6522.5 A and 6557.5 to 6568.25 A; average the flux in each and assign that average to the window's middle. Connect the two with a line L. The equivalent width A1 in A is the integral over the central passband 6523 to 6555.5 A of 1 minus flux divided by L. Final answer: -2.1 A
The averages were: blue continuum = 2.02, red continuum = 1.85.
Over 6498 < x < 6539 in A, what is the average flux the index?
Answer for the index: 2.01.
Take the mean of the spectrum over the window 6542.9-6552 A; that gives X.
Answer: 2.11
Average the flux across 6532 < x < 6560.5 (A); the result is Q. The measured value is 2.06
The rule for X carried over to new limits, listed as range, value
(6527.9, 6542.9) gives 2.09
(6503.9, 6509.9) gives 2.09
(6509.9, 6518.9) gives 2.01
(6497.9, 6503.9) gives 1.98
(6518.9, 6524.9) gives 1.96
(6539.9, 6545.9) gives 2.22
